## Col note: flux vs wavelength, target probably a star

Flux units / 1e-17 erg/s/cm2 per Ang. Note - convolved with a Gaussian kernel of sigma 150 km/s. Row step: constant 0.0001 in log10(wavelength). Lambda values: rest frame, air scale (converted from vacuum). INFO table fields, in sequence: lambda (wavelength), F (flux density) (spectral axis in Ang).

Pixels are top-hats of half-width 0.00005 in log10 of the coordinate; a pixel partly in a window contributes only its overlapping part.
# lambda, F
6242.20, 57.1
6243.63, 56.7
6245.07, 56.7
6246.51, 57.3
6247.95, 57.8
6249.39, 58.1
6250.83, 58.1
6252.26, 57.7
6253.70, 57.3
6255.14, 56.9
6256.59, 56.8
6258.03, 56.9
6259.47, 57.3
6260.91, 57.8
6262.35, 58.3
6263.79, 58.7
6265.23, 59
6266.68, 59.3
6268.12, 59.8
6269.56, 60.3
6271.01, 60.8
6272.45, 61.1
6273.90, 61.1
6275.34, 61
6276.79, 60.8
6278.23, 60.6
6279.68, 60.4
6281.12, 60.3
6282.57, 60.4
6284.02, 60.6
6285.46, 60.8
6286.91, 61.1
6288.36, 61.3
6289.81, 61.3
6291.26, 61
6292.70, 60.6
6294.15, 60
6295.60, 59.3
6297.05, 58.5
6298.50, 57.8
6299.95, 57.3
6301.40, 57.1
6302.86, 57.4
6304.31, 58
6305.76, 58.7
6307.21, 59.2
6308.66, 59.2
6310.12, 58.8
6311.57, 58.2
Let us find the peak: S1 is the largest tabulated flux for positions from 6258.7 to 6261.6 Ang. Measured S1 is 57.8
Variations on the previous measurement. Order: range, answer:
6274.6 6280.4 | 61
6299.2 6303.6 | 57.4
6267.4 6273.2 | 61.1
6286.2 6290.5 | 61.3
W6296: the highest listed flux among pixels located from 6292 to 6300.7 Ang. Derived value 60.6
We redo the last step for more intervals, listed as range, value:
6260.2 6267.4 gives 59.3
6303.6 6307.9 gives 59.2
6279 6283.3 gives 60.4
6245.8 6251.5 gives 58.1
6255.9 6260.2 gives 57.3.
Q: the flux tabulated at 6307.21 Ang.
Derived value 59.2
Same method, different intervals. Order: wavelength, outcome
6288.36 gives 61.3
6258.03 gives 56.9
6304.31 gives 58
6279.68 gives 60.4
